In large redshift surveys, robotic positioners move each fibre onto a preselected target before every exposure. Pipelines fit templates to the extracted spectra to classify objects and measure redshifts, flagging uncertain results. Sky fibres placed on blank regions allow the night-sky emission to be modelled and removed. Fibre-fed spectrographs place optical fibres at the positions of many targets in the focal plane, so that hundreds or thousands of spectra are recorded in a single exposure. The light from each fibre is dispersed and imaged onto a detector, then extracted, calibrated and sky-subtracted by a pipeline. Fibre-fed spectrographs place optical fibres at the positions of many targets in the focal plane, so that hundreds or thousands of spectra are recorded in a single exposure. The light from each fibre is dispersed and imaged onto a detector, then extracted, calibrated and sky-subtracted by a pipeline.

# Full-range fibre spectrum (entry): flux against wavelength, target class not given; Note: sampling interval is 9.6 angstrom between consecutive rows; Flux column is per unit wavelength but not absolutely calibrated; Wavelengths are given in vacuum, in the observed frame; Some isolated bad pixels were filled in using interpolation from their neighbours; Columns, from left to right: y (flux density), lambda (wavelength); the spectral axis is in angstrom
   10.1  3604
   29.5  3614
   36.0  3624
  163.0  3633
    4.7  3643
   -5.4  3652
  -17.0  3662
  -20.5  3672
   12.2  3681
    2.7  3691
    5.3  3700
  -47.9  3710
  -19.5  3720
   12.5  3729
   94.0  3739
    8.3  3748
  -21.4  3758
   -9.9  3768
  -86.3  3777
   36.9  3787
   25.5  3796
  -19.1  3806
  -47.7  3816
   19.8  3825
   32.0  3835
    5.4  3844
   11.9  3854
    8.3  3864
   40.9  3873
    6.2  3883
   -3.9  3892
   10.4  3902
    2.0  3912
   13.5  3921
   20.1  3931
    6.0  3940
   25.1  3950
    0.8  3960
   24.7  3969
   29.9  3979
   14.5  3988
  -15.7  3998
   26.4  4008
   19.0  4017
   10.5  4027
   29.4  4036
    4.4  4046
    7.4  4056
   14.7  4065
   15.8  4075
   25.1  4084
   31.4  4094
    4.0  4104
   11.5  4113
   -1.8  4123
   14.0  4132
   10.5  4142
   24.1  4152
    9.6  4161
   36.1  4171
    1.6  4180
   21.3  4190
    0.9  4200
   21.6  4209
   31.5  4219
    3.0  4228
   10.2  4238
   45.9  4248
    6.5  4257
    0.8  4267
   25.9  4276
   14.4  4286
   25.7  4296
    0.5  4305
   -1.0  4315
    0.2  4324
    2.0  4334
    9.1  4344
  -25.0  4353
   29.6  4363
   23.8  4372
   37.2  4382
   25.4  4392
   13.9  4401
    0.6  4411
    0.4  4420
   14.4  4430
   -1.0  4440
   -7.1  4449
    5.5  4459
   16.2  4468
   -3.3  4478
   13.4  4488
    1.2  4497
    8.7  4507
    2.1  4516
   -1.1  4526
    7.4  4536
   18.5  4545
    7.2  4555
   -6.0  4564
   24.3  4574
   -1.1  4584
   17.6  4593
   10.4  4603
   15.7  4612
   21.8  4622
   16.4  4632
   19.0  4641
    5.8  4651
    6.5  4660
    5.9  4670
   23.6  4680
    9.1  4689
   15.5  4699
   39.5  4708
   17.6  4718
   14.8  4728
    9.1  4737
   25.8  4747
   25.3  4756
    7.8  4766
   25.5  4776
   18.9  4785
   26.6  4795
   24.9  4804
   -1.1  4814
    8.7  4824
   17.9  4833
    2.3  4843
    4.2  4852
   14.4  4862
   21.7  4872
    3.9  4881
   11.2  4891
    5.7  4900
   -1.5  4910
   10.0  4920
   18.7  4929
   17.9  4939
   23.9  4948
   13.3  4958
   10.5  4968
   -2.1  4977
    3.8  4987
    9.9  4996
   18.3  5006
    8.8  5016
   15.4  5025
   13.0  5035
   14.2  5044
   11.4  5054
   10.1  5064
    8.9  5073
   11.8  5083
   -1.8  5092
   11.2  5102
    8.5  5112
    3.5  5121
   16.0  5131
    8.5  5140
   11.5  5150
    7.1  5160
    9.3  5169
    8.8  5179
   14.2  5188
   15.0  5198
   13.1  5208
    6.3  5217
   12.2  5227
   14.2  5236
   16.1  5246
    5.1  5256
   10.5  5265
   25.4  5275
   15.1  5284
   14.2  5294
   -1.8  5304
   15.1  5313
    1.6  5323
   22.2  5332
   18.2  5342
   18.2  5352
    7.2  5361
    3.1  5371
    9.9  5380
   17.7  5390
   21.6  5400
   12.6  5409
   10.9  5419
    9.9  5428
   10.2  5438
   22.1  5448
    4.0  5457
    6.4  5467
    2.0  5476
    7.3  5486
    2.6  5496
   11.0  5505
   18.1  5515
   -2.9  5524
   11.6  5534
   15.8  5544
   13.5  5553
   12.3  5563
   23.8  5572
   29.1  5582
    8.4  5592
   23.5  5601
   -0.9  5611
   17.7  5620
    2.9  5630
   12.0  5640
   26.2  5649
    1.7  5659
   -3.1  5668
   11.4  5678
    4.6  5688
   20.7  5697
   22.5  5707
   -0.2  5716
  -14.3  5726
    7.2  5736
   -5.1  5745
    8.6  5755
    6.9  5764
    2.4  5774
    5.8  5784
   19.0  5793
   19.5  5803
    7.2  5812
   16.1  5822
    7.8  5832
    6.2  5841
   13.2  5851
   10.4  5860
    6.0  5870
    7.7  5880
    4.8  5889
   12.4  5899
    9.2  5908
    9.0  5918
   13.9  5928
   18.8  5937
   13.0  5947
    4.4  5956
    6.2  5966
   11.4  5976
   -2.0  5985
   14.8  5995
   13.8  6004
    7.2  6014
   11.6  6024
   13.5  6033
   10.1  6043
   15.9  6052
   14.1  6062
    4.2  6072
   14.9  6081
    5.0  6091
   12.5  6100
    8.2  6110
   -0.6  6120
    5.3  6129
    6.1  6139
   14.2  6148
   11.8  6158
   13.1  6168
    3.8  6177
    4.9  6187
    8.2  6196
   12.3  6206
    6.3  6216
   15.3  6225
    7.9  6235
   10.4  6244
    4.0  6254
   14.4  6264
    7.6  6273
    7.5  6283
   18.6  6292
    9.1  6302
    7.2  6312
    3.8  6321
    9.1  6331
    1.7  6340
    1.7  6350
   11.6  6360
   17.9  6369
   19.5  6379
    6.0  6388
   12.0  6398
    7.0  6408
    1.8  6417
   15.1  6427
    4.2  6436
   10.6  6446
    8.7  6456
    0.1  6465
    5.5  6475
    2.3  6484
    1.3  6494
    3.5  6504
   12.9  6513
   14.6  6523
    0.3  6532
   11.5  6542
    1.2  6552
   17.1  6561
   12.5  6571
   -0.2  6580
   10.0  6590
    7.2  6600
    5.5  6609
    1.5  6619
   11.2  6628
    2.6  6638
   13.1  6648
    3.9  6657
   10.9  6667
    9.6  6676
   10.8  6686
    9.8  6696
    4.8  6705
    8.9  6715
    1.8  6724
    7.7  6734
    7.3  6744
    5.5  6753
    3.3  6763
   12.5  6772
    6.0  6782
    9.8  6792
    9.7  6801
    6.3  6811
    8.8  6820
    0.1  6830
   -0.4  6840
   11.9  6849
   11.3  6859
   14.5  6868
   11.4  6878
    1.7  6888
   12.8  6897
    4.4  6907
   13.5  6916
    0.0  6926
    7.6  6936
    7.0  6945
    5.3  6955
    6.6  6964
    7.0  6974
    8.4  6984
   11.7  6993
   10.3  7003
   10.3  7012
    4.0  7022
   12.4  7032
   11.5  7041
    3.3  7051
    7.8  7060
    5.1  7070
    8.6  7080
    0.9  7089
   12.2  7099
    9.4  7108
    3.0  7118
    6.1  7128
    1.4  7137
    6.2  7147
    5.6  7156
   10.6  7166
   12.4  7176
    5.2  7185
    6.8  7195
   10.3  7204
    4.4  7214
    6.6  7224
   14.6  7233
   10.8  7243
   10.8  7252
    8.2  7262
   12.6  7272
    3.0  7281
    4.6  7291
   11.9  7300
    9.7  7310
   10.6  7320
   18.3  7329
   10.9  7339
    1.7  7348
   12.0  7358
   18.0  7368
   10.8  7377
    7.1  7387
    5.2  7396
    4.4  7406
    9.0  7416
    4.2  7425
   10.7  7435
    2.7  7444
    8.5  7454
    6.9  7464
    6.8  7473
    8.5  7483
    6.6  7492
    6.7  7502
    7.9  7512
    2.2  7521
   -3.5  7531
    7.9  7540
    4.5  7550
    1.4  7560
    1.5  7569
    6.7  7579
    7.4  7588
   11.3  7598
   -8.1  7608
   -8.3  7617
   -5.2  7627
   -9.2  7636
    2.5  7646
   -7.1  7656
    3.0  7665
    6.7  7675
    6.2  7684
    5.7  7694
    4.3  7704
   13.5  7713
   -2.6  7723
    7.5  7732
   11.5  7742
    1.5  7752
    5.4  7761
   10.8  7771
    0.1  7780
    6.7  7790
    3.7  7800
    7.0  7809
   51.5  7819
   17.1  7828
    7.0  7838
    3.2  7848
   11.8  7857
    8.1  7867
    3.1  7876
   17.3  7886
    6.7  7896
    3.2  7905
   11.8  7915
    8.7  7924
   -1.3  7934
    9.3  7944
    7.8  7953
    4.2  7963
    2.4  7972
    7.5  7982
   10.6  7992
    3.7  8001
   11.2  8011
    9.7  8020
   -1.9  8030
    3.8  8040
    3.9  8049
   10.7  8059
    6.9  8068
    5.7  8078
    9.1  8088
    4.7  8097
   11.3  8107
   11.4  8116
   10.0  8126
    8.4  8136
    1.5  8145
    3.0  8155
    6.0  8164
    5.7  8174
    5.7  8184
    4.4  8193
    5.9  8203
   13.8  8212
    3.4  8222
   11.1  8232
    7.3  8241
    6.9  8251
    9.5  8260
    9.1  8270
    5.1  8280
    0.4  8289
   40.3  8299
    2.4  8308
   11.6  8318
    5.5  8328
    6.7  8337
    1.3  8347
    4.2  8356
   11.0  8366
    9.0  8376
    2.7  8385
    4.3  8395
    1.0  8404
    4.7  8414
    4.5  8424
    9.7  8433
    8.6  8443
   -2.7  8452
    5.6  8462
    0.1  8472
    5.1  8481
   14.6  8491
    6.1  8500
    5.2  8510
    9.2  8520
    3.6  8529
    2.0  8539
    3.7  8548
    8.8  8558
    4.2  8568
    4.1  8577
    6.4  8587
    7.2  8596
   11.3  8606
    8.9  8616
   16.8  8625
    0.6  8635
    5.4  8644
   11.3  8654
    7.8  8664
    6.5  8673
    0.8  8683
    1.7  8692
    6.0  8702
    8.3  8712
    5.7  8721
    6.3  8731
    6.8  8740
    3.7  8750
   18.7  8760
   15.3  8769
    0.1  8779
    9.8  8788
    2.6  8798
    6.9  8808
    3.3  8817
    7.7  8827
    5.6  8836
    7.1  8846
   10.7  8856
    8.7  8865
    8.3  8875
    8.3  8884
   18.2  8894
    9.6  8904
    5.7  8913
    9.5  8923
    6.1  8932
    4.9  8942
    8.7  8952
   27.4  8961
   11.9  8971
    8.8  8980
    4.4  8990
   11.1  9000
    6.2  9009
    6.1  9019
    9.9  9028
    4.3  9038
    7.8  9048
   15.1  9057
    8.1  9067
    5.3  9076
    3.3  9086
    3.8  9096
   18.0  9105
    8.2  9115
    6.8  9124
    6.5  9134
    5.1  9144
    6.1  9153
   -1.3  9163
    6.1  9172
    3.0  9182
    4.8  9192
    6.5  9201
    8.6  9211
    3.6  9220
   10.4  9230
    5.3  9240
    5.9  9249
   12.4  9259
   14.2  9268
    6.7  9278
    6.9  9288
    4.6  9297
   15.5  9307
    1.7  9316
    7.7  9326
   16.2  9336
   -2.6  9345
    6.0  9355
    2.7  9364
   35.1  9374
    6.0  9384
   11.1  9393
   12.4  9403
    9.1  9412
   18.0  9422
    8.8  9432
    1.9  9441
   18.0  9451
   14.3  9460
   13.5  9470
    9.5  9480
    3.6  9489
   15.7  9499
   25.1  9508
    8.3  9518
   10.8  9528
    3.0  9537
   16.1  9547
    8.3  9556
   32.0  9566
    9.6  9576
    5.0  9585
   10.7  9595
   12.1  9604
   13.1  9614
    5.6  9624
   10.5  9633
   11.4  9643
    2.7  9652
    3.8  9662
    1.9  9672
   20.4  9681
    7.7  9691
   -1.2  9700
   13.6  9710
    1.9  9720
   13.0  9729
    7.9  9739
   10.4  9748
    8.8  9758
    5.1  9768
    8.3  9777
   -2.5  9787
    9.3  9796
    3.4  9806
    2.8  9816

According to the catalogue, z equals 1.10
